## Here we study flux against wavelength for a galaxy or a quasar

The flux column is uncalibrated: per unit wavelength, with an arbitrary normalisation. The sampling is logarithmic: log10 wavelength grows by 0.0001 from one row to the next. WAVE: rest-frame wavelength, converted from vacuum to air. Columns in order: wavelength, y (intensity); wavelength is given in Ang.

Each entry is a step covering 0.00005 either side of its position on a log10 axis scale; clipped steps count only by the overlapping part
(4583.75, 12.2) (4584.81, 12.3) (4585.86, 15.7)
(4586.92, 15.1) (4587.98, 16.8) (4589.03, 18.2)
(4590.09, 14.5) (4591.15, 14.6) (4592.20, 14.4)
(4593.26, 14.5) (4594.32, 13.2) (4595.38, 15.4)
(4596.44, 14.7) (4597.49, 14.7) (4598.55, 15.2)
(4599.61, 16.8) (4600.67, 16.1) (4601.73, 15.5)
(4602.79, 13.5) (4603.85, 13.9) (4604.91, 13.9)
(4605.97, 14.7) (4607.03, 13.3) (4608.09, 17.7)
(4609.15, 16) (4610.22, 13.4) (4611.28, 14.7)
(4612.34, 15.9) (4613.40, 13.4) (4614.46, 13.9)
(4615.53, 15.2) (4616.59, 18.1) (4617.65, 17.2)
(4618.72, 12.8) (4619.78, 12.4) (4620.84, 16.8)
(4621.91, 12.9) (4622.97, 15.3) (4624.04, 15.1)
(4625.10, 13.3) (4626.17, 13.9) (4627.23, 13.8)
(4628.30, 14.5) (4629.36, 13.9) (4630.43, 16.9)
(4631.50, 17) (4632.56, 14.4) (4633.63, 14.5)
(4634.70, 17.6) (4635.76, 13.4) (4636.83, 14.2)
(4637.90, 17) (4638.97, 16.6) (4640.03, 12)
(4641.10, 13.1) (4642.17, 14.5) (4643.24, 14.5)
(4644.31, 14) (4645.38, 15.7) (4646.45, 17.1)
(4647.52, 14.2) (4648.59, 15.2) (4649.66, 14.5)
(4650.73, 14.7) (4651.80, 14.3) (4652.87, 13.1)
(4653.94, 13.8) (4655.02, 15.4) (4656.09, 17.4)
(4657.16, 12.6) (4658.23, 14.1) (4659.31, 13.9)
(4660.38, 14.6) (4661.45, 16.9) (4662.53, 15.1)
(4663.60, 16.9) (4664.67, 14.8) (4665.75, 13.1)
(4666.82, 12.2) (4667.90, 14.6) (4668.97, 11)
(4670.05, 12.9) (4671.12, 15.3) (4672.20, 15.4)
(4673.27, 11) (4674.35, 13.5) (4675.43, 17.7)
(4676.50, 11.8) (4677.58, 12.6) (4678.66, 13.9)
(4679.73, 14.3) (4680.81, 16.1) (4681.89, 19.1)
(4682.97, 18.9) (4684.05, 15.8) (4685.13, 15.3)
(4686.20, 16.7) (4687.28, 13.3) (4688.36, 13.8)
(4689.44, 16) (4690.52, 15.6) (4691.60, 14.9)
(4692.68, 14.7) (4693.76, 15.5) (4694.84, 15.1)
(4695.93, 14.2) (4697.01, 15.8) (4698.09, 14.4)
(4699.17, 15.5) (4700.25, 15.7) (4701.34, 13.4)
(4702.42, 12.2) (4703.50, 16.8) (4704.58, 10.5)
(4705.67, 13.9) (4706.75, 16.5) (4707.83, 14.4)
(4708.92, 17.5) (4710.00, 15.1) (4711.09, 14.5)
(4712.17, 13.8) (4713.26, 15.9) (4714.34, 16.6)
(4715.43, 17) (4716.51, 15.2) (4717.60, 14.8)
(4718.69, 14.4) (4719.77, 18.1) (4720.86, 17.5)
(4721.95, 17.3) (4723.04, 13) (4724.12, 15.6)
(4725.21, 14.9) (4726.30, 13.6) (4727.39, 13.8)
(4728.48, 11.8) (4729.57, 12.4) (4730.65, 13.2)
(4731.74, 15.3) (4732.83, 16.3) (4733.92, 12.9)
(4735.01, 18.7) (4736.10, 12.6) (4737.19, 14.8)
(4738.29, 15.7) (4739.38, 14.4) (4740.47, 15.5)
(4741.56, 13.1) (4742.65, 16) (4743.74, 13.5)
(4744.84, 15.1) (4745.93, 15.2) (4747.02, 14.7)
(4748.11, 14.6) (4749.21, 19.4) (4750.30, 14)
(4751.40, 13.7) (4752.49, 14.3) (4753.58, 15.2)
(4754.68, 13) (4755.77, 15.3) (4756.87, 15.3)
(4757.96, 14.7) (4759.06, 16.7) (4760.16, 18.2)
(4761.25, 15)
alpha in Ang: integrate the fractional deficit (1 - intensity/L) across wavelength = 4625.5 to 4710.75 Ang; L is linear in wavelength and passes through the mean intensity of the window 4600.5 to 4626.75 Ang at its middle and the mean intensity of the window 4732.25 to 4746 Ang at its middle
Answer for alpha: 0.3 Ang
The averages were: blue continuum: 14.7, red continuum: 14.9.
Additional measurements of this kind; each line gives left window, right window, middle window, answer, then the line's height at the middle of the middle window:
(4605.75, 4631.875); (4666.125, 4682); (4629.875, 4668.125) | -1.2 Ang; 14.4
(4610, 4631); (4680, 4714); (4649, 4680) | 1.6 Ang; 15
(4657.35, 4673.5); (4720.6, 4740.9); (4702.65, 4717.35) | -0.7 Ang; 14.5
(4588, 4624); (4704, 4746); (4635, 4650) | 0.2 Ang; 14.9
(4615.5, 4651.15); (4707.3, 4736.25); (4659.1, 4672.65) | 0.5 Ang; 15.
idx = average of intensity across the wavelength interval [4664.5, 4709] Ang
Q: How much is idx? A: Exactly 14.6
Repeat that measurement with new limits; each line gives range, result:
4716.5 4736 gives 14.9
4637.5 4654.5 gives 14.6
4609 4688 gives 14.7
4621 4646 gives 14.7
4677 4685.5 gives 15.7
